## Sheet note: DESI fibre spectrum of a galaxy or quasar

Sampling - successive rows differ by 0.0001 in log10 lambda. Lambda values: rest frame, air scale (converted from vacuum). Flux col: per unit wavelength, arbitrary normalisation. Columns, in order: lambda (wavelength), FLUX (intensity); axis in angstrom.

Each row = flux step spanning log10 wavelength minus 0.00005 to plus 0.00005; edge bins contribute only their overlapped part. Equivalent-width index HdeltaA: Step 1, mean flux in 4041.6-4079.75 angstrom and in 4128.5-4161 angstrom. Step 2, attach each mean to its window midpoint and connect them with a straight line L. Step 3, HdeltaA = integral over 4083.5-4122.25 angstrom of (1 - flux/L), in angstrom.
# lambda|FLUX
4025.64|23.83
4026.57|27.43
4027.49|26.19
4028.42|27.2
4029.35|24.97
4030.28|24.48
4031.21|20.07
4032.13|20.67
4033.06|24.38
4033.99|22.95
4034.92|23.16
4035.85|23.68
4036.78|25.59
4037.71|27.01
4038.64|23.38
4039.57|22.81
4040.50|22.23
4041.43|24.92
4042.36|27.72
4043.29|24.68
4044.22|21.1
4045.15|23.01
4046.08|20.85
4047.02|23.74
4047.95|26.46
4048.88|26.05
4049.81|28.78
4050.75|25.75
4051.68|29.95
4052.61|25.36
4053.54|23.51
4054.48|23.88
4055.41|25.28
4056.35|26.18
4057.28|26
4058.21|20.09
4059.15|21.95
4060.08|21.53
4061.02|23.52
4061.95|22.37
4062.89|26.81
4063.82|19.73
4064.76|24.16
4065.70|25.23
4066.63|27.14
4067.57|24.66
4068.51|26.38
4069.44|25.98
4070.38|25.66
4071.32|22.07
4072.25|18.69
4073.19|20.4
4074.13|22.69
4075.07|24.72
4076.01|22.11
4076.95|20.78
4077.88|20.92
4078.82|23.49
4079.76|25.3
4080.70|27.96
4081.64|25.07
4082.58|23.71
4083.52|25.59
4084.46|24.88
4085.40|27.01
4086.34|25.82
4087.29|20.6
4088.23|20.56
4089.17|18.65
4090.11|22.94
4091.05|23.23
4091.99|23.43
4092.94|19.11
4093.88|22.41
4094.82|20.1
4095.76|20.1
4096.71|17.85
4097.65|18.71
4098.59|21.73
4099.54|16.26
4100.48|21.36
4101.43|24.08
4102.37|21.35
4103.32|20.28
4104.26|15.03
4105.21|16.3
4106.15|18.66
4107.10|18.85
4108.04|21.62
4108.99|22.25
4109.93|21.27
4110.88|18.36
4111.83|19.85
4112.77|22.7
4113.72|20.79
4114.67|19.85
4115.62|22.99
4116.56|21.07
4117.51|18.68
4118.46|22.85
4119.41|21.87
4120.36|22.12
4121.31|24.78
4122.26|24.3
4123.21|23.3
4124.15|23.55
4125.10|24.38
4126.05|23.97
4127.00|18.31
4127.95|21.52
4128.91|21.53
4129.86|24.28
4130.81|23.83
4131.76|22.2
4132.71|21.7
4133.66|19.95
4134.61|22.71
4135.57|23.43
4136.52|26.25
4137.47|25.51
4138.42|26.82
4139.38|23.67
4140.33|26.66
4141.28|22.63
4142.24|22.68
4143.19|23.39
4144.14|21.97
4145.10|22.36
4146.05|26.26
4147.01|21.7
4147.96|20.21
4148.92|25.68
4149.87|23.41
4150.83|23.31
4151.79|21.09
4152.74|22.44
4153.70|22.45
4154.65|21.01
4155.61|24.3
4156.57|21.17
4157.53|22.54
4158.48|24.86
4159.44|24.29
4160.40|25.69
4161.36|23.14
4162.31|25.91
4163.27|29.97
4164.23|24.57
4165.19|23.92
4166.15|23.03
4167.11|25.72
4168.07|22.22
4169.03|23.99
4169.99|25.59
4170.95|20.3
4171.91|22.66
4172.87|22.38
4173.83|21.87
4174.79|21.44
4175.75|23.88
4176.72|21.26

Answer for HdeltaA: 4.2 angstrom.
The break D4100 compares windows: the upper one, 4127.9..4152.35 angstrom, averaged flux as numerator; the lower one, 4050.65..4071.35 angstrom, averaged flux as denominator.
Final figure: 0.9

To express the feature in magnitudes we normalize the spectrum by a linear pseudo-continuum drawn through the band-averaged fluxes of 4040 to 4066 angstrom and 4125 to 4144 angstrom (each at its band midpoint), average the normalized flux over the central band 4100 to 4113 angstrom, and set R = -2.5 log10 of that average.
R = 0.17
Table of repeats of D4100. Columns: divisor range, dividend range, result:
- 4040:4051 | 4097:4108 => 0.79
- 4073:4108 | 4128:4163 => 1.08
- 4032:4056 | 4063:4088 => 0.97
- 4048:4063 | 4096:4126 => 0.84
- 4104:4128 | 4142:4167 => 1.11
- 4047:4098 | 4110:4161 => 0.97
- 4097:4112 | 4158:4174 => 1.23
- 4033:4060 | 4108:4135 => 0.90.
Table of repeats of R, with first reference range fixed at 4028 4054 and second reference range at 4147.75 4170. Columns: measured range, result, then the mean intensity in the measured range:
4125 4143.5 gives 0.03 mag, 23.2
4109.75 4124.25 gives 0.11 mag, 21.7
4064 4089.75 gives 0.03 mag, 23.7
